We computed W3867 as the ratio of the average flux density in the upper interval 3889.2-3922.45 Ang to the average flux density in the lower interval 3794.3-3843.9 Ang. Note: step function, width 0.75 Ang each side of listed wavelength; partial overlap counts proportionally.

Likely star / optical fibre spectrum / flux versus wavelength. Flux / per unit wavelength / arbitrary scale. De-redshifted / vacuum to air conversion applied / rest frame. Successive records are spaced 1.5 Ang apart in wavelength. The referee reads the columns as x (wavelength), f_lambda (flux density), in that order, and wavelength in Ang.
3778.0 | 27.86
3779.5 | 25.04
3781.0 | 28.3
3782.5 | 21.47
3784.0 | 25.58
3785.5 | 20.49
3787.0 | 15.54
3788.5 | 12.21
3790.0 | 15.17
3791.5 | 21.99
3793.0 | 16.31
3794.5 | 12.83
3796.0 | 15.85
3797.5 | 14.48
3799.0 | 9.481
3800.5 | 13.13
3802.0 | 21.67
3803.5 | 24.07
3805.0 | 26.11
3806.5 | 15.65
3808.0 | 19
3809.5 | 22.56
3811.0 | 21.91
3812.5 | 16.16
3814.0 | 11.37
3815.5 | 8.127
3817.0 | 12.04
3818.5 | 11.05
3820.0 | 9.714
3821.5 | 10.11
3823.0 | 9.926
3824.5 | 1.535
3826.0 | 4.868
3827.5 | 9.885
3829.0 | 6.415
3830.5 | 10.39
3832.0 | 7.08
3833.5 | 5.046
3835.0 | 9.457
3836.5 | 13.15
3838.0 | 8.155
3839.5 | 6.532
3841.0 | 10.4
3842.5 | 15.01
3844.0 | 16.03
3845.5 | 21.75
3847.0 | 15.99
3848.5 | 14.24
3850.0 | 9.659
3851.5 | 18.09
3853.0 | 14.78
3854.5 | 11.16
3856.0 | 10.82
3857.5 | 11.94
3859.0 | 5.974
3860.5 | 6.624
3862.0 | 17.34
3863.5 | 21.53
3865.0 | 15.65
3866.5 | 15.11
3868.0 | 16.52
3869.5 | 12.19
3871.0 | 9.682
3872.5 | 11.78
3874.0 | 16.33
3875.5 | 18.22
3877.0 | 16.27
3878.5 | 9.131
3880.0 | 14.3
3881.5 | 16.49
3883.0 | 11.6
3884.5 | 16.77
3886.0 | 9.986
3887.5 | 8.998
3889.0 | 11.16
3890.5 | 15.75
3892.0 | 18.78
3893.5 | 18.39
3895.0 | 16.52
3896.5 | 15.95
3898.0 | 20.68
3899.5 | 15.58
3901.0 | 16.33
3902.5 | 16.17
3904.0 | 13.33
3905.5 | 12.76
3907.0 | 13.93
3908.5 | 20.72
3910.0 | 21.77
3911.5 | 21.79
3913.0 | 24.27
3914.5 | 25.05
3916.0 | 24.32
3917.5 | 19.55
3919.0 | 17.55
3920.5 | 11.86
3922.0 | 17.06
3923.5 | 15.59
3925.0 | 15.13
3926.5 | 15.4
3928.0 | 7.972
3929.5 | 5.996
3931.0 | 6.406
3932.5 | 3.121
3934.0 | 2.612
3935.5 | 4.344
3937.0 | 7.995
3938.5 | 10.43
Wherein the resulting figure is 1.43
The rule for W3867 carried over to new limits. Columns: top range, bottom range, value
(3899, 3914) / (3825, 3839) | 2.19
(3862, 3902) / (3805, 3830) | 1.22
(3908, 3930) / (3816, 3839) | 2.07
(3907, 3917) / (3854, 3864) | 1.85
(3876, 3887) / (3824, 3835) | 1.99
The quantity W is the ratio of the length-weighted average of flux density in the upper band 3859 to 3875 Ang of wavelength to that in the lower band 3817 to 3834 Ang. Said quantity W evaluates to 1.73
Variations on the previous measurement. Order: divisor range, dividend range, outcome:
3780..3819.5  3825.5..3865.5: 0.68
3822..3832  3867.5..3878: 1.97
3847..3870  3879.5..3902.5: 1.12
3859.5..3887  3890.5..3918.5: 1.32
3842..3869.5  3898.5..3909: 1.09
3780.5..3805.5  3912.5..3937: 0.72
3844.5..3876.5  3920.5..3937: 0.67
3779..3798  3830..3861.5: 0.62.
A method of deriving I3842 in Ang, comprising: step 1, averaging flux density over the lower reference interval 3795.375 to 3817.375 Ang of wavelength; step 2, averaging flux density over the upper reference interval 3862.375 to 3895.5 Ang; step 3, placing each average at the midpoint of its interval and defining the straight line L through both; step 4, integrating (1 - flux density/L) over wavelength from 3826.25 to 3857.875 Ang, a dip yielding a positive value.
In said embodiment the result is 8.2 Ang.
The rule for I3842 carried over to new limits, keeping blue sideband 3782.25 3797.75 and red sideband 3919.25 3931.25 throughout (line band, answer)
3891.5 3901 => -2.9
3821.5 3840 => 9.4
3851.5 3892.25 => 2.3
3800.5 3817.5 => -1.2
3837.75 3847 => 1.2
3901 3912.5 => -3.7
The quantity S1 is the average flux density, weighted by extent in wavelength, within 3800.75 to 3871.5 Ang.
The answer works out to 13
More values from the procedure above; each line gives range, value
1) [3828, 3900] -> 13.3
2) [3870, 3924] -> 16.2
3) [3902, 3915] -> 18.8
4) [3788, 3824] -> 15.4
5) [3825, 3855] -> 11.3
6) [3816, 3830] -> 8.42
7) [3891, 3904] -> 17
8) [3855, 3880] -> 13.4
